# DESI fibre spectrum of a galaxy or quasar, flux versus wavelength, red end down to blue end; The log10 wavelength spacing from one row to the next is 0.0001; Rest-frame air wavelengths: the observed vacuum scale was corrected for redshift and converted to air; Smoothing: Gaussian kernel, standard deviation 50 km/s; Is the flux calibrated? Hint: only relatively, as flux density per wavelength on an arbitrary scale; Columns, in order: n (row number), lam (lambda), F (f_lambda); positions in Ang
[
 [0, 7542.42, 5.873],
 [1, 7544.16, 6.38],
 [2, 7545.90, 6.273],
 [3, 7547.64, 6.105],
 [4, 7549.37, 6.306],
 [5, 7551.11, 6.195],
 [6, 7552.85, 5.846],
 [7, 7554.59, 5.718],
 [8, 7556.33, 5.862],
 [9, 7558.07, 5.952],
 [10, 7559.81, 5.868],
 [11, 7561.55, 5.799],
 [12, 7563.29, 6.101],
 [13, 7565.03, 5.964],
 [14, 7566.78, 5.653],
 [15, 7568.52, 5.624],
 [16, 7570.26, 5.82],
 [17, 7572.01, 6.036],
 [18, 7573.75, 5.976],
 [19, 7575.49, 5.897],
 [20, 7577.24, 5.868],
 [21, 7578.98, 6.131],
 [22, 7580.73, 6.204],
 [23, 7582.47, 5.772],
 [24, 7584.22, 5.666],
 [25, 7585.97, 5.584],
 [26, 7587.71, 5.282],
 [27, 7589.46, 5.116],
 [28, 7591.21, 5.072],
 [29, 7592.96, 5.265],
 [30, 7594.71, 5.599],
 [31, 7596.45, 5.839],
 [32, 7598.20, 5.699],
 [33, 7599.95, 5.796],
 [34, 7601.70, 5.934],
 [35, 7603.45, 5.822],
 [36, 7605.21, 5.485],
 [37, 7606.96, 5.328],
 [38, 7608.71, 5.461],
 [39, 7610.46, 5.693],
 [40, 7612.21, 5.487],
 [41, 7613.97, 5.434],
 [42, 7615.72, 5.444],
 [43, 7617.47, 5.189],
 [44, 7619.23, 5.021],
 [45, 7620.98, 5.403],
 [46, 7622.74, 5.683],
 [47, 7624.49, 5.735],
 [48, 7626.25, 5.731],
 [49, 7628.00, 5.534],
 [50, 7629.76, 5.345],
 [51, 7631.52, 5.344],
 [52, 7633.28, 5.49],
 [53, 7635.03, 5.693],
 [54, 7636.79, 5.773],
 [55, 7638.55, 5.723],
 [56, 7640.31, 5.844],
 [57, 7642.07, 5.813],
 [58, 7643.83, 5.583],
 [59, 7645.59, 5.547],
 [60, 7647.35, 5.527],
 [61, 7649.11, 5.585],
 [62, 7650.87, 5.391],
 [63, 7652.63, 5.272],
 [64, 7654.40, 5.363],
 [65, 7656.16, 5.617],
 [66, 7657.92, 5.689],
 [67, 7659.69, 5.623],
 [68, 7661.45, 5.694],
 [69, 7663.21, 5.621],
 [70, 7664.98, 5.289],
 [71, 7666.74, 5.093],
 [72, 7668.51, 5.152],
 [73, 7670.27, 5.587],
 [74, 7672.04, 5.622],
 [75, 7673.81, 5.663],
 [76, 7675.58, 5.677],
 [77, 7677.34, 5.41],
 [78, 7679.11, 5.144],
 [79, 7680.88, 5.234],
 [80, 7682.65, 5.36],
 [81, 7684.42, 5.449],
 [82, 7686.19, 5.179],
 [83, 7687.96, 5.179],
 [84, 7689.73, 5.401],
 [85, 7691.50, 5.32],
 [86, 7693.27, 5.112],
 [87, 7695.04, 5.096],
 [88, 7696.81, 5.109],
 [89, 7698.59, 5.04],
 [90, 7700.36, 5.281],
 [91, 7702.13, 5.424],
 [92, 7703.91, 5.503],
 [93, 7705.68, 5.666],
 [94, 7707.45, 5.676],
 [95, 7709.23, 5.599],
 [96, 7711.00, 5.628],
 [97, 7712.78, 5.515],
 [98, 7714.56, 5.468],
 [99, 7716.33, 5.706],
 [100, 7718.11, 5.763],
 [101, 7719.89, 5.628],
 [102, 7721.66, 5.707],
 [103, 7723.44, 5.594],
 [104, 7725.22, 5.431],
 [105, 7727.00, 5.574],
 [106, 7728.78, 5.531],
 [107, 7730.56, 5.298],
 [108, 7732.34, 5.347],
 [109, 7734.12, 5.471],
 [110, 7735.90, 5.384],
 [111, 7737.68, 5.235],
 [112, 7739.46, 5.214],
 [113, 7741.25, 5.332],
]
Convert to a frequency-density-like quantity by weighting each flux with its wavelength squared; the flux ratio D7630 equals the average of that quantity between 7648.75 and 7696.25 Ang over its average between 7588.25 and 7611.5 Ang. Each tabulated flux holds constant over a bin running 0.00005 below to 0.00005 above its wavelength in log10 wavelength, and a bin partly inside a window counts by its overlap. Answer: 0.99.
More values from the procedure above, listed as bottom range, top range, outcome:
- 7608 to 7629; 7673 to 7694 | 0.99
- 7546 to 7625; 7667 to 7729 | 0.98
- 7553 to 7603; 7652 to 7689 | 0.97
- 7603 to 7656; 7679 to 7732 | 1.00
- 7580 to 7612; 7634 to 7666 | 1.02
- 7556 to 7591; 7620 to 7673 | 0.98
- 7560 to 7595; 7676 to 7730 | 0.98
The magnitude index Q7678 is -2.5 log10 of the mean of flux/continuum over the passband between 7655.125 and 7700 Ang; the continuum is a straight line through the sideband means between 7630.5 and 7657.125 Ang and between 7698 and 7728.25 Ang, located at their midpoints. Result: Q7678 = 0.04 mag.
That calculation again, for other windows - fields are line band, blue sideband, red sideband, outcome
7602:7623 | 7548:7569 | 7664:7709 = 0.043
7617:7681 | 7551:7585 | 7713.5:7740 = 0.035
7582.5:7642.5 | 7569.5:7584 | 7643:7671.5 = 0.038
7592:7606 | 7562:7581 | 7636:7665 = 0.025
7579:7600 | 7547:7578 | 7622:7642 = 0.042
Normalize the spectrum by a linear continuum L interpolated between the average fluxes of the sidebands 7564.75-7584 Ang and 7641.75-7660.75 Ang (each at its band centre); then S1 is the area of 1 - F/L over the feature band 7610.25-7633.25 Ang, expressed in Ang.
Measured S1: 0.9 Ang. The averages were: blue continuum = 5.89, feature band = 5.46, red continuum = 5.54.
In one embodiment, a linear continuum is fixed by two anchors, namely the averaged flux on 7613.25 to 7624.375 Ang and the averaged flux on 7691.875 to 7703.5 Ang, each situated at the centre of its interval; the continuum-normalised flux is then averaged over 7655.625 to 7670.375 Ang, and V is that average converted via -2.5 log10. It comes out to -0.04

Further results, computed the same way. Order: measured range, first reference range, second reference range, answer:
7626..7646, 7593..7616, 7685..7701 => -0.03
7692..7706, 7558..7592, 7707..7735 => 0.06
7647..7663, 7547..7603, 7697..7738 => 0.02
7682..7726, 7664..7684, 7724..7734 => 0.00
